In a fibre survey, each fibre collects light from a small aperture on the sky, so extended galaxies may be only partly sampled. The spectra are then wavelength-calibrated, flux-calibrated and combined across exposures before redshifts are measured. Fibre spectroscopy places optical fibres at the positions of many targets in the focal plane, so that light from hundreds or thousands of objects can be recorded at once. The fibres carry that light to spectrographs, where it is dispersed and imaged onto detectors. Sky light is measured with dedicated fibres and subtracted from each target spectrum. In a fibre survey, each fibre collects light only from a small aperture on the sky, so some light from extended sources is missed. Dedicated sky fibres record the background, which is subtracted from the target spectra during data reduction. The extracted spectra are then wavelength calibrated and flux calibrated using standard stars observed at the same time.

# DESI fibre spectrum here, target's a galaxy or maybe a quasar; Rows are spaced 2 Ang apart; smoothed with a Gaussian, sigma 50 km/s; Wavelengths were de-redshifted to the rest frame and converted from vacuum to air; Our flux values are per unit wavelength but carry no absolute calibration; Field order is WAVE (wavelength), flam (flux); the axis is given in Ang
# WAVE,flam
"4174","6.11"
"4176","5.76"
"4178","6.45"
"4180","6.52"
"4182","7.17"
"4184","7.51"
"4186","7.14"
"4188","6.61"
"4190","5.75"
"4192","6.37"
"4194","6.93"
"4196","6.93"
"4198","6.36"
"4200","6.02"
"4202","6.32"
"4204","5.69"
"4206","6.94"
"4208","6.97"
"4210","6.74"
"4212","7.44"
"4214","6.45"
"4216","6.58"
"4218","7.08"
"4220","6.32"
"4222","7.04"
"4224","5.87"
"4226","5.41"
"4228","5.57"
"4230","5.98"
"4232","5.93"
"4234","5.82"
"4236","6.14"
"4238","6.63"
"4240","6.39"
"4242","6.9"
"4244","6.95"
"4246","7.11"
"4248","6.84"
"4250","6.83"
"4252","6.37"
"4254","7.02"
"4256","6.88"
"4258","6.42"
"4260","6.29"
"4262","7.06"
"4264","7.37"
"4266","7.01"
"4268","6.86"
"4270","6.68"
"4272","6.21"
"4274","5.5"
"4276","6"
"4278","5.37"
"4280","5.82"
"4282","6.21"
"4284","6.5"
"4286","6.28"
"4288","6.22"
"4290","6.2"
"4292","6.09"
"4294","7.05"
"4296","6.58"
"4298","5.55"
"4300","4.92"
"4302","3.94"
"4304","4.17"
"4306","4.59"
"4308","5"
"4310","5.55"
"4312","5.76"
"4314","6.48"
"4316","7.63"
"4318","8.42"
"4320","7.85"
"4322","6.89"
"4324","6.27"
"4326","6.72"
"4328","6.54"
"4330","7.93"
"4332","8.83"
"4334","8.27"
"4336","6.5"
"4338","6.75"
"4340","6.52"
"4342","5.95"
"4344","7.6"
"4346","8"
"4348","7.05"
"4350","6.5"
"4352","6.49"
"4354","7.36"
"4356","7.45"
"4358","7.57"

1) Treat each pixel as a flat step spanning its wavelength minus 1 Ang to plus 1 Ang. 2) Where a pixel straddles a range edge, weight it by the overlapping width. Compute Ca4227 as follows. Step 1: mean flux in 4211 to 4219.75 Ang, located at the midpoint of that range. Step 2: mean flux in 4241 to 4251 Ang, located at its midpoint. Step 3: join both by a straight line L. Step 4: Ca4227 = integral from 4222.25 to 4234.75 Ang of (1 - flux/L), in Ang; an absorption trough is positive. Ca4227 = 1.89 Ang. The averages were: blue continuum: 6.84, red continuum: 6.93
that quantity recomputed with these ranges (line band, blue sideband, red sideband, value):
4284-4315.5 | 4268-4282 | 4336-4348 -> 3.3 Ang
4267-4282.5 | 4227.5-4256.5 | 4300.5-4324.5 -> 0.5 Ang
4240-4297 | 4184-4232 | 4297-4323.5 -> -3.5 Ang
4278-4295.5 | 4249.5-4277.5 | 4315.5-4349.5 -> 1.4 Ang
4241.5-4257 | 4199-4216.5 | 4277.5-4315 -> -1.8 Ang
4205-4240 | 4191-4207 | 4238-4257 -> 1.1 Ang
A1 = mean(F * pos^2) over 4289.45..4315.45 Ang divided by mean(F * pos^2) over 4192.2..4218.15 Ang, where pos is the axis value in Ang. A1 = 0.88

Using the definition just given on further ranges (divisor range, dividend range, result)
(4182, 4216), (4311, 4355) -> 1.14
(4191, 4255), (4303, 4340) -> 1.08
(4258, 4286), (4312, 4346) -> 1.16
